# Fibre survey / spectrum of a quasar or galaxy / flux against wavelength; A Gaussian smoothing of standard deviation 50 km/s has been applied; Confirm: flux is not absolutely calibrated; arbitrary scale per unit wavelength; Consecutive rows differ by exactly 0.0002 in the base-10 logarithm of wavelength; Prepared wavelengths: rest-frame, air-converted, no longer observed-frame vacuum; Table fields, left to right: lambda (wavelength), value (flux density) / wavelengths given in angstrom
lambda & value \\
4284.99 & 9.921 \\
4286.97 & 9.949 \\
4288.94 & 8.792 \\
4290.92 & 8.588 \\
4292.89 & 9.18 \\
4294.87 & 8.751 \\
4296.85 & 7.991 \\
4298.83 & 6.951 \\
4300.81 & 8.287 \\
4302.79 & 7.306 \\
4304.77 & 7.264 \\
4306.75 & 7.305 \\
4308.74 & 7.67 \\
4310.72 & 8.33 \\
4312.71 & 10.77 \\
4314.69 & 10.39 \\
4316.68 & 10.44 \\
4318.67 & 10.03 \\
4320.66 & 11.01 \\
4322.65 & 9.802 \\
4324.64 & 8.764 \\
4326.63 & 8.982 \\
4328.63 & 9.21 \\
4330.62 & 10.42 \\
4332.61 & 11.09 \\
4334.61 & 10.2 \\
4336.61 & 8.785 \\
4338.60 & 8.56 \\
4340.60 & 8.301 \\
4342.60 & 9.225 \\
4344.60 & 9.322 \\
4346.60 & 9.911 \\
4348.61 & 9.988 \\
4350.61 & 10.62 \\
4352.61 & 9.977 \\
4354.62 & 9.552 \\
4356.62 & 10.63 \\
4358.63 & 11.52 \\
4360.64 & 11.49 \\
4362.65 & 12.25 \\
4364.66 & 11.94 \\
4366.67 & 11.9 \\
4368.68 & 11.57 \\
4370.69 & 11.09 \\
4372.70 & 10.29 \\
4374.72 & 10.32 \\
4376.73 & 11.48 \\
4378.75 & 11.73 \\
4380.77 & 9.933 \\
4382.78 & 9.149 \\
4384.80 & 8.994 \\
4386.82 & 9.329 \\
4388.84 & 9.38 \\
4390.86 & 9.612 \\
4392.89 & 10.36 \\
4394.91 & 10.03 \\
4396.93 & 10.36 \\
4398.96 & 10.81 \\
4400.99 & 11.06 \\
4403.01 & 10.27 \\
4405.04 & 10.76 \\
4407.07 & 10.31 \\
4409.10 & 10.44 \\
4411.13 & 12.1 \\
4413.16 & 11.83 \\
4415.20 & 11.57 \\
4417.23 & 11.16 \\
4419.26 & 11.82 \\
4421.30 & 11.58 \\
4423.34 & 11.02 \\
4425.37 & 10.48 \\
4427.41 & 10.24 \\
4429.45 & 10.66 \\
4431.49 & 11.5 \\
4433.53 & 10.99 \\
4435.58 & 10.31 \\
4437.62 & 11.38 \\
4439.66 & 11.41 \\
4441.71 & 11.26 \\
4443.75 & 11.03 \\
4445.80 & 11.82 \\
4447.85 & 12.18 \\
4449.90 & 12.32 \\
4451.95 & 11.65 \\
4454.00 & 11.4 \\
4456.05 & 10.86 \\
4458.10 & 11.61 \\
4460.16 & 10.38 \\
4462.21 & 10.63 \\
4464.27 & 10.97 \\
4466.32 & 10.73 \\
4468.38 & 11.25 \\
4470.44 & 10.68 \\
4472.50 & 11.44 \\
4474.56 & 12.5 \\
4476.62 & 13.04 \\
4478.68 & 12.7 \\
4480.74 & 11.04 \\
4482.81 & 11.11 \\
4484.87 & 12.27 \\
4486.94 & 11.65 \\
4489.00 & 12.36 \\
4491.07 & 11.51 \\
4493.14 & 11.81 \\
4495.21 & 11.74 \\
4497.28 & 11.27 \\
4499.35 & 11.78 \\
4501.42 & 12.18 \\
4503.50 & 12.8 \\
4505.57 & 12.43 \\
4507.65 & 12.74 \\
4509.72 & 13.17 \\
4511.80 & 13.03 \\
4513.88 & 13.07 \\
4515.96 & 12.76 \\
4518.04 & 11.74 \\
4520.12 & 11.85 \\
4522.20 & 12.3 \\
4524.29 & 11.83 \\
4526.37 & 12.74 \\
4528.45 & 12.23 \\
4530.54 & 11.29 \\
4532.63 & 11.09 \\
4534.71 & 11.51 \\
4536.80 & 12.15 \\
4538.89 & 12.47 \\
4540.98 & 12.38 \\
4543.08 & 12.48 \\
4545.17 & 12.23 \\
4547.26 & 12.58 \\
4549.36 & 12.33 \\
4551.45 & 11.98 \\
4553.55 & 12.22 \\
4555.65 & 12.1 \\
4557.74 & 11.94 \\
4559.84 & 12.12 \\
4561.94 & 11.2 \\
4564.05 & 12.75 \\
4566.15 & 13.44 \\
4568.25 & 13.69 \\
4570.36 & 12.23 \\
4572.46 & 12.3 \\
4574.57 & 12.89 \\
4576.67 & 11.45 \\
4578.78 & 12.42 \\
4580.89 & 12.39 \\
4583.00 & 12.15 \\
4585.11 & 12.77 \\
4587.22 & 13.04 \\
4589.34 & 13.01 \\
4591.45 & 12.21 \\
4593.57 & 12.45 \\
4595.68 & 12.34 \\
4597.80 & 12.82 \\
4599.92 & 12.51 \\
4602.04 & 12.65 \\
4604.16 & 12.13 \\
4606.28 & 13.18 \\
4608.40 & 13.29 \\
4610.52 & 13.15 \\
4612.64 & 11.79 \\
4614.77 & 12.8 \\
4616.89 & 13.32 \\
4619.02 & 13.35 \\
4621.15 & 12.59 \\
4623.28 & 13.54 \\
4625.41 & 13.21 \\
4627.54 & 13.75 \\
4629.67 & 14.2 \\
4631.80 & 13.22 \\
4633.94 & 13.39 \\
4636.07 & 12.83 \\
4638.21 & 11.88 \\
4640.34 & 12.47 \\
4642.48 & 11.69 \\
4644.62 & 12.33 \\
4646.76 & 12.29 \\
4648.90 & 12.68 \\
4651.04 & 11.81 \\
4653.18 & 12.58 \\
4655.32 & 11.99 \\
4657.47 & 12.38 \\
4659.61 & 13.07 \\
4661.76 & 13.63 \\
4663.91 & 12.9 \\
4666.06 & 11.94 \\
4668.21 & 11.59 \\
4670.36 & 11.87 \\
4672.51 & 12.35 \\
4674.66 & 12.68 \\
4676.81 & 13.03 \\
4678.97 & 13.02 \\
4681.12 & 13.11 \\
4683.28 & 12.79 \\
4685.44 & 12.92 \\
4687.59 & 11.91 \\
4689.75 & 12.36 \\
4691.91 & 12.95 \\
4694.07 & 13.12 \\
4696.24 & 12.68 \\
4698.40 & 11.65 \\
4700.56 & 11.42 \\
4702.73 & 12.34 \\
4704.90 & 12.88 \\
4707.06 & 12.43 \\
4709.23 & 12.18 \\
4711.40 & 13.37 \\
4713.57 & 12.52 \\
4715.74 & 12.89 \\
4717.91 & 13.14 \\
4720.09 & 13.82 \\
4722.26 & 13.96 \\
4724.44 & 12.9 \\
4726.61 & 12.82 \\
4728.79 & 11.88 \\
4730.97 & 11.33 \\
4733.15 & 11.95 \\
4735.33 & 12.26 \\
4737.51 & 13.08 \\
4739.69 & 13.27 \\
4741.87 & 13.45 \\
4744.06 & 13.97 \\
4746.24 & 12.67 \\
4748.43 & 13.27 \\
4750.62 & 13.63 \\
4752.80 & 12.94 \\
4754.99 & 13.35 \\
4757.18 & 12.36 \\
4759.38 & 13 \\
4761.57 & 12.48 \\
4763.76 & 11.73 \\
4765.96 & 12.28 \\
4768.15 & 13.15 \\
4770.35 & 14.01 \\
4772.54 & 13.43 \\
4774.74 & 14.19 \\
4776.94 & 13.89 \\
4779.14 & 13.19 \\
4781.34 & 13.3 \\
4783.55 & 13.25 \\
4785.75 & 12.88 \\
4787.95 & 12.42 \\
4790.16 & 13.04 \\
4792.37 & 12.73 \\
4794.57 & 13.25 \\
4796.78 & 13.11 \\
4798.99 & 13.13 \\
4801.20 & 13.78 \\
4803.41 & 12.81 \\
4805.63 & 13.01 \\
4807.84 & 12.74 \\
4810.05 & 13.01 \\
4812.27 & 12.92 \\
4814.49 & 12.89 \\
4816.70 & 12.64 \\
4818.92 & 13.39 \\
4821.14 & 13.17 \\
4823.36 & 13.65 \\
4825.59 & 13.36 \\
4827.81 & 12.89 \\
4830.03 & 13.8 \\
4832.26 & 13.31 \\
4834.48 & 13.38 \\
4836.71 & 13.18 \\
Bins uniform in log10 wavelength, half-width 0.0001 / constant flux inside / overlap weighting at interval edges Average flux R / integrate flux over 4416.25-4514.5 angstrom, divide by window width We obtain 11.6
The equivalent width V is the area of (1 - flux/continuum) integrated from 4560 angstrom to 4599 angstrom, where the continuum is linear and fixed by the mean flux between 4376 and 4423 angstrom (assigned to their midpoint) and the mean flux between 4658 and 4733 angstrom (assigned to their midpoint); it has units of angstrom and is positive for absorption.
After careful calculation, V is -2.3 angstrom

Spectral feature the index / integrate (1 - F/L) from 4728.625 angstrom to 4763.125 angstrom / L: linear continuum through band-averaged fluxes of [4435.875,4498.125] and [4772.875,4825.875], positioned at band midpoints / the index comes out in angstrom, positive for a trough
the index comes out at 0.2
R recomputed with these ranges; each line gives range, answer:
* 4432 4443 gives 11.1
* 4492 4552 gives 12.2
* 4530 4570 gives 12.2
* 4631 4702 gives 12.5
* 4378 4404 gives 10.1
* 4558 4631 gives 12.7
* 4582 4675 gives 12.7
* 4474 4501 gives 11.9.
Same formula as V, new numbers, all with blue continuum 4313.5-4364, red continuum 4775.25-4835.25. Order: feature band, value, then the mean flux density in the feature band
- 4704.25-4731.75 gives -0.49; 12.8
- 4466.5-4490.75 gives -1.78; 11.8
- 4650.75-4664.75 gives -0.57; 12.7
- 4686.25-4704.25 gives 0.13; 12.3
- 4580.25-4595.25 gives -1.11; 12.6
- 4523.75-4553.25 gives -1.89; 12.1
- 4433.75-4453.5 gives -1.33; 11.5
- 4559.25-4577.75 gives -1.42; 12.5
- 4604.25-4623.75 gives -1.75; 12.9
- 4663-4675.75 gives 0.03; 12.2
